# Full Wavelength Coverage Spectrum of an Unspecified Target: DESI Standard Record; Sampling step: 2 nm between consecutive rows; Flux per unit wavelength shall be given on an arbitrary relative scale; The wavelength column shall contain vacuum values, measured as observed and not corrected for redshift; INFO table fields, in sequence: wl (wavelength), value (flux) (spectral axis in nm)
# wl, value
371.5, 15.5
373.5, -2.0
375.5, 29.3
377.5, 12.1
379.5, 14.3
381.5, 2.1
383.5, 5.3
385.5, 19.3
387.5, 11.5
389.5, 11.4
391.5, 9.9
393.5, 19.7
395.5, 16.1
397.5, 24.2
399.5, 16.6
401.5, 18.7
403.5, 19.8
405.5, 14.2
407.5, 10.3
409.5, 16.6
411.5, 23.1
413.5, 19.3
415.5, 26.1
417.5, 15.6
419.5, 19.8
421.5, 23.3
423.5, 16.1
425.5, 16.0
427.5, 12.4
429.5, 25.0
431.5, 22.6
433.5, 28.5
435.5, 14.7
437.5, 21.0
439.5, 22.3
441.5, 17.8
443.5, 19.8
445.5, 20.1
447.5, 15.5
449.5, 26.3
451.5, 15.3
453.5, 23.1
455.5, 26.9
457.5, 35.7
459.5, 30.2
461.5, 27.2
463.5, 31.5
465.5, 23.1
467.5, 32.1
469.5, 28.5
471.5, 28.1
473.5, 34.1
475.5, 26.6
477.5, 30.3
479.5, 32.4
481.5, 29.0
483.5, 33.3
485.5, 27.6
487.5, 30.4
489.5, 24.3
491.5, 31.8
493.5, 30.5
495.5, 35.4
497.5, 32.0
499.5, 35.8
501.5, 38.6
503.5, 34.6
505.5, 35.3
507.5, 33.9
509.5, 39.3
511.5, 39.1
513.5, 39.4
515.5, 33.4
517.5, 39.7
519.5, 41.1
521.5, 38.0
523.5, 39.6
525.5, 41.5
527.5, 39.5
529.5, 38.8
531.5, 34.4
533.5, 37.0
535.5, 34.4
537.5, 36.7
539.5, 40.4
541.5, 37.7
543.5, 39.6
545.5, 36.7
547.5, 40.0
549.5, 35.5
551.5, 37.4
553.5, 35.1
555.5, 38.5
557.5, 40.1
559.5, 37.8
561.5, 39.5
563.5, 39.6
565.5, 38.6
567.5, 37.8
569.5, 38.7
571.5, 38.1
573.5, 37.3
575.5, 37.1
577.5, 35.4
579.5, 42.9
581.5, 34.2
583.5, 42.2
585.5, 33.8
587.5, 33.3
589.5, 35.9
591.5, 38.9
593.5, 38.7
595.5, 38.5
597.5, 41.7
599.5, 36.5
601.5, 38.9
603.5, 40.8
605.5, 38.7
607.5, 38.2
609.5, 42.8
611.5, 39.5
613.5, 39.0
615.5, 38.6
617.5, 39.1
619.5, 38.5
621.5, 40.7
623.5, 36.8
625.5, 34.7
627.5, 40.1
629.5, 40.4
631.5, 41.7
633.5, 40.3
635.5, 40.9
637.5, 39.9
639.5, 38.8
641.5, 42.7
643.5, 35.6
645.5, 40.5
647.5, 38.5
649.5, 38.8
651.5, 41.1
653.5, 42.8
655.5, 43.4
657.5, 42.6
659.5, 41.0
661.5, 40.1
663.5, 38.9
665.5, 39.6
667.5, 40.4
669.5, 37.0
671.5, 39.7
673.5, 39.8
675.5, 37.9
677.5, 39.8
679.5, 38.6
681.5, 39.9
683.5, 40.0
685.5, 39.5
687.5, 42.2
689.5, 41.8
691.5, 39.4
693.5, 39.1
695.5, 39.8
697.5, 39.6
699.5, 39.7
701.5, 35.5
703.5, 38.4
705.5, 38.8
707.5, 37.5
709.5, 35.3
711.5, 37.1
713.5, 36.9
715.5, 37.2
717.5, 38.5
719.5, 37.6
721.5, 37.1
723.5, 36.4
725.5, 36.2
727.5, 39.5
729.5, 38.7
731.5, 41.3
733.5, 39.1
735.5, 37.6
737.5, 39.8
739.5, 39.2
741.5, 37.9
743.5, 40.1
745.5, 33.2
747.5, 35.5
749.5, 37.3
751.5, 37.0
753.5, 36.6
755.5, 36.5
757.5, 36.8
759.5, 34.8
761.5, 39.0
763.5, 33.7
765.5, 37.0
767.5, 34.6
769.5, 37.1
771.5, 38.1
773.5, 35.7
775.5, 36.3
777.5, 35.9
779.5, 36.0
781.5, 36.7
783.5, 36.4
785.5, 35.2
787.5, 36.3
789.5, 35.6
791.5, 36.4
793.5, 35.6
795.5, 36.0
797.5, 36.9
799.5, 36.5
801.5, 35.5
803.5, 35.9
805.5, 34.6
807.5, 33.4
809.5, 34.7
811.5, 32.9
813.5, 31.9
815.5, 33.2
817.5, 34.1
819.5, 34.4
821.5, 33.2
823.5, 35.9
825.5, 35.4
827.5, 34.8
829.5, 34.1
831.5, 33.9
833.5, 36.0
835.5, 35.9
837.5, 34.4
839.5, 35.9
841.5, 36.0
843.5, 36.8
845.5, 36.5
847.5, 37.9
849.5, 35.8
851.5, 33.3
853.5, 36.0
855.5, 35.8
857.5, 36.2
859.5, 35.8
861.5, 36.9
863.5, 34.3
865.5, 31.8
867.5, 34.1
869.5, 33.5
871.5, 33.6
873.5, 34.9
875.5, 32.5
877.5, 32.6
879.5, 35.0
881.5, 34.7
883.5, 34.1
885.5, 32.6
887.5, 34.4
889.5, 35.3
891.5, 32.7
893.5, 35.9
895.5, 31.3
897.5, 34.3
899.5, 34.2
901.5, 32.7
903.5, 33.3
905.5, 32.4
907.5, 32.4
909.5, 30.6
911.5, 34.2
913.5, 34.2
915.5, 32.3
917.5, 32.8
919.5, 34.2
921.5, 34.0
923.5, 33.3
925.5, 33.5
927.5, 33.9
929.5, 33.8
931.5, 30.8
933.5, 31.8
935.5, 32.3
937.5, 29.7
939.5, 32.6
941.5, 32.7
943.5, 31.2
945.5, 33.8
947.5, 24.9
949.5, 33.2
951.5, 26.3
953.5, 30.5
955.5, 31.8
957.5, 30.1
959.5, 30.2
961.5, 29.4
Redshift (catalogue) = 0.14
